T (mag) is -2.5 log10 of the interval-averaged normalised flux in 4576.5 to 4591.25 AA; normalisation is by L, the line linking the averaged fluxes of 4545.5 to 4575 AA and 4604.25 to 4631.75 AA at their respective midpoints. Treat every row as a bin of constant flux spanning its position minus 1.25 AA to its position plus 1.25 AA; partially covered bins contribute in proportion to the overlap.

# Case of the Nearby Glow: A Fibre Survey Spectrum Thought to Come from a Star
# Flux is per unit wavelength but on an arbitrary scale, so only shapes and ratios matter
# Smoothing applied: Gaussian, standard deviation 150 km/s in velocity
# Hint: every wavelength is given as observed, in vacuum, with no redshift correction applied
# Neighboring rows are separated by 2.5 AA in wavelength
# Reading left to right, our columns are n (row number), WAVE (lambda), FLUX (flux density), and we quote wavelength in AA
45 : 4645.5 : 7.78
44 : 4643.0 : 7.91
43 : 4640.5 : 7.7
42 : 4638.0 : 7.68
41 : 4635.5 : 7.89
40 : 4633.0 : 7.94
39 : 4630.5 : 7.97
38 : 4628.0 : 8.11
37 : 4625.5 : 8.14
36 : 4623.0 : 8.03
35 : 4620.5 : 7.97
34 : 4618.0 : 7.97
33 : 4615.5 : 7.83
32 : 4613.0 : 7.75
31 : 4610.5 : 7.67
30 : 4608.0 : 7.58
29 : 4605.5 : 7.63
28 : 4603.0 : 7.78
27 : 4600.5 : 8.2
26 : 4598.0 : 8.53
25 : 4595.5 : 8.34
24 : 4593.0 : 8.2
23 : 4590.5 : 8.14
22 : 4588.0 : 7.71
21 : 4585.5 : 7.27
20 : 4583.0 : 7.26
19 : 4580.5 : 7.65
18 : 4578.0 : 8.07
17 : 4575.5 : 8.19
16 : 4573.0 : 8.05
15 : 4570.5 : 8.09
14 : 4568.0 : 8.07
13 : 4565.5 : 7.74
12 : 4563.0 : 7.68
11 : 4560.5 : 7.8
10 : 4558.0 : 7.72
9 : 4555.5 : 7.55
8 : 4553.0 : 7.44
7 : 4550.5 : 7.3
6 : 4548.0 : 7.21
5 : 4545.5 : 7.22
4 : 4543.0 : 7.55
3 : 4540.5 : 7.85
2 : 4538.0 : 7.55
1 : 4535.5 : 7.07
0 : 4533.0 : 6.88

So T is 0.01 mag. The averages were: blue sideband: 7.69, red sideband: 7.88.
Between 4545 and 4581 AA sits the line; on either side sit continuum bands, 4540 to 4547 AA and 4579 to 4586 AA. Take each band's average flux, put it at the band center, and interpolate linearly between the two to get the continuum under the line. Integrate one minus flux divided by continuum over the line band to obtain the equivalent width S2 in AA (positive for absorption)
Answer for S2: -1.3 AA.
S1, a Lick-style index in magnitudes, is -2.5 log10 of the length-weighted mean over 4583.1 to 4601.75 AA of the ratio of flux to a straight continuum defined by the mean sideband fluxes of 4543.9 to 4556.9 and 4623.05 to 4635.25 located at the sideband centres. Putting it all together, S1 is -0.04 mag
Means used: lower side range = 7.35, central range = 8.01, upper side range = 8.03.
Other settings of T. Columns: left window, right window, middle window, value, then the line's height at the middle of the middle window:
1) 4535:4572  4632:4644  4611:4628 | -0.02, 7.77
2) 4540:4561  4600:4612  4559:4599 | -0.04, 7.62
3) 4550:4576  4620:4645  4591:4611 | -0.02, 7.86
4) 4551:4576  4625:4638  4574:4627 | 0.00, 7.9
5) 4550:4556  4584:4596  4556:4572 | -0.04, 7.57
